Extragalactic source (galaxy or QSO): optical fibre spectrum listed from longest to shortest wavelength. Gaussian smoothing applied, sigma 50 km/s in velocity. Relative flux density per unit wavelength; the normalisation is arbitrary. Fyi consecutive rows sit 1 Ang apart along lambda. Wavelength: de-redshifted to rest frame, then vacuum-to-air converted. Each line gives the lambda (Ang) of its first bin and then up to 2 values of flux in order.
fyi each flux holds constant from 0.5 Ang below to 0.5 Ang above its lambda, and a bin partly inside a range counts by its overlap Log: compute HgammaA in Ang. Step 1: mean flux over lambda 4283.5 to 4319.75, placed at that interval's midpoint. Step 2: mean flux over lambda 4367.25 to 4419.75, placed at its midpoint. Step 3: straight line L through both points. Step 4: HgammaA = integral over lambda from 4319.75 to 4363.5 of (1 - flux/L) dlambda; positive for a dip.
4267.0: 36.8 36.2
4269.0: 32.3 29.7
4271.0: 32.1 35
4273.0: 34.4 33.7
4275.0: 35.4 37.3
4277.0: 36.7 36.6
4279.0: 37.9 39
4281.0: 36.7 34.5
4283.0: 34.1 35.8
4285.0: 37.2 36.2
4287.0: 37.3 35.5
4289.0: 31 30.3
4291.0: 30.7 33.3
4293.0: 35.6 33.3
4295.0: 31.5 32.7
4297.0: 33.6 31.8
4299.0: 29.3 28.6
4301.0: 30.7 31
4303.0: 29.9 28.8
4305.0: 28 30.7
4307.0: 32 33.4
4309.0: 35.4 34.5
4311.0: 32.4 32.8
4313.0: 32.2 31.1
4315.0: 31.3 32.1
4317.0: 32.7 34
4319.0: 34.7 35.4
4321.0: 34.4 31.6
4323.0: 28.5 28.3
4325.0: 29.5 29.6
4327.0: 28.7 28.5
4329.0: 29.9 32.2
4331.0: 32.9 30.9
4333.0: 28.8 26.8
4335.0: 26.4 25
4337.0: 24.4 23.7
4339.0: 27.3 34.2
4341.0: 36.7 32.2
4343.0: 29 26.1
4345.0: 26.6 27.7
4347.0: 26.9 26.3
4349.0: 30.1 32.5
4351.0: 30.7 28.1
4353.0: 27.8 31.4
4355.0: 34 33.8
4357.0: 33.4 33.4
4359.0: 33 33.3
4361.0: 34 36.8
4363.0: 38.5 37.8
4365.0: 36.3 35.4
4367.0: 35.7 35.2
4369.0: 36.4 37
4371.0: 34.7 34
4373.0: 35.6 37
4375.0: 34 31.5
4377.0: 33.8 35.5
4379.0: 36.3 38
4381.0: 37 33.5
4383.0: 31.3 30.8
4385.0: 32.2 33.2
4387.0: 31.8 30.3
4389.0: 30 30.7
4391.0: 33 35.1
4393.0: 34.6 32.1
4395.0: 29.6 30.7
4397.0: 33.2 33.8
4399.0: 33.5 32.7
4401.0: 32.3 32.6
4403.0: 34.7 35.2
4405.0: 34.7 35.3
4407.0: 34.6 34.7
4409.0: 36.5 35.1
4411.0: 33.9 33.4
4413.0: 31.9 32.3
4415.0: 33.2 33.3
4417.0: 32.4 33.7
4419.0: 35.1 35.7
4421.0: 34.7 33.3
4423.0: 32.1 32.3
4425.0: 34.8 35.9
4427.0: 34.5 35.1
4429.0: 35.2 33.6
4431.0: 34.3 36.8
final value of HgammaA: 3.5 Ang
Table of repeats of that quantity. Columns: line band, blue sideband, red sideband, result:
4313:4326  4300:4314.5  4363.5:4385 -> 0.11 Ang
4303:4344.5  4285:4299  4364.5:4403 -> 3.45 Ang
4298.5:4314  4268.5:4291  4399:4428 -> 1.50 Ang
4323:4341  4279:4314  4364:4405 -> 2.40 Ang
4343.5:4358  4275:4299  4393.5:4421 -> 1.82 Ang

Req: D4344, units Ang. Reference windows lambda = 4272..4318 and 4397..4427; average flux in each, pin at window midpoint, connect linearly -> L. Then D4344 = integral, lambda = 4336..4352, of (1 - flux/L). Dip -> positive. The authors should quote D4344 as 2.27 Ang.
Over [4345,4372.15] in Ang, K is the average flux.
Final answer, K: 33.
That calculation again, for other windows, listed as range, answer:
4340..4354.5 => 29.6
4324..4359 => 29.6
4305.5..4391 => 32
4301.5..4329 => 31.5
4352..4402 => 33.7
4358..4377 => 35.3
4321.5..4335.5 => 29.5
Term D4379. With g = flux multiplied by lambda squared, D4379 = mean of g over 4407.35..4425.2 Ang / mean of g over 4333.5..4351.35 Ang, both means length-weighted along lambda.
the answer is 1.2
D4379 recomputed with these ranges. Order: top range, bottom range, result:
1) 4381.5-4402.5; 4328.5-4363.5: 1.08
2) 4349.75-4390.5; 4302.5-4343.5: 1.12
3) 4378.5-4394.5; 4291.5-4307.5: 1.10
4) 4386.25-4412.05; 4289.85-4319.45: 1.09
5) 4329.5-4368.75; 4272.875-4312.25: 0.96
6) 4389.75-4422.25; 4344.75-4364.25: 1.08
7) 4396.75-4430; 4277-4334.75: 1.10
